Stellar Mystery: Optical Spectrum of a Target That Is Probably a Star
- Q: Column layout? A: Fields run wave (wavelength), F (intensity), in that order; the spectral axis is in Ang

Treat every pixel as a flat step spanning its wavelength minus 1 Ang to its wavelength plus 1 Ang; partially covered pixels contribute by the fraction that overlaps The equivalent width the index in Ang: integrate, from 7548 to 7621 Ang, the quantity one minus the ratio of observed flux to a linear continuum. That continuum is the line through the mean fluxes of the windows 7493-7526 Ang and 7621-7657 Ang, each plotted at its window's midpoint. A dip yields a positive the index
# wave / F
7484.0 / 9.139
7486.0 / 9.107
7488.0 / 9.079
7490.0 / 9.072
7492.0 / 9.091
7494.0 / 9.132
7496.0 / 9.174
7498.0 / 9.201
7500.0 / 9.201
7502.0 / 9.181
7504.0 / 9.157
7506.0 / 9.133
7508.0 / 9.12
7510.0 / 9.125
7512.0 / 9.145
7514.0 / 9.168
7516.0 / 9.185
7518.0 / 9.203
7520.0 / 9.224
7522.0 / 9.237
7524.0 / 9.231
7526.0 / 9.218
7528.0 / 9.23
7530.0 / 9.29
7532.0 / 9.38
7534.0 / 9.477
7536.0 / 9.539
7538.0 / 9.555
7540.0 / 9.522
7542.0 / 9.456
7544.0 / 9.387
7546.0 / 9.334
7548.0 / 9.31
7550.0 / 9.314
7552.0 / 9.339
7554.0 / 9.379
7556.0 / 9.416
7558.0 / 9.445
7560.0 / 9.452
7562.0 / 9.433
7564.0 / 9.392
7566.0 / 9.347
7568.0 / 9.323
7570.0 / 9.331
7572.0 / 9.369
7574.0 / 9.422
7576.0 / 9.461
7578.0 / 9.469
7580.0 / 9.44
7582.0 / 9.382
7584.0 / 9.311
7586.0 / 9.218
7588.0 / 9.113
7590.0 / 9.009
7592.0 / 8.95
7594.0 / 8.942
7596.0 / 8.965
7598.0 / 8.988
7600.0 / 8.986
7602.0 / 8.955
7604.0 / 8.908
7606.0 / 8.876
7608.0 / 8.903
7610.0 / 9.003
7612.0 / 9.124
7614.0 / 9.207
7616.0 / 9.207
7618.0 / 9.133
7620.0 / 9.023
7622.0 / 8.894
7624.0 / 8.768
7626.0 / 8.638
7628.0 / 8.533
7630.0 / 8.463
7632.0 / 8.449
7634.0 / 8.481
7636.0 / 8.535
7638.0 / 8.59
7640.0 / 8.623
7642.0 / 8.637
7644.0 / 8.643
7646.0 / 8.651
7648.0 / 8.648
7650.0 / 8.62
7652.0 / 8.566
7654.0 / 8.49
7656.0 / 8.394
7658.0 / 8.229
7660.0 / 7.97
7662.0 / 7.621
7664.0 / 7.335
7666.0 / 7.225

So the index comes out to -3.1 Ang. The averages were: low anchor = 9.18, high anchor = 8.59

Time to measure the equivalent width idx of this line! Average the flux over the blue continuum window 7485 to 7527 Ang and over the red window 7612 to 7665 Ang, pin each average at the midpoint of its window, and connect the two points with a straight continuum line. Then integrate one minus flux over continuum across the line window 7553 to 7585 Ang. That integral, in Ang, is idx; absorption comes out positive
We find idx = -1.9 Ang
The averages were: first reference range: 9.16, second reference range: 8.56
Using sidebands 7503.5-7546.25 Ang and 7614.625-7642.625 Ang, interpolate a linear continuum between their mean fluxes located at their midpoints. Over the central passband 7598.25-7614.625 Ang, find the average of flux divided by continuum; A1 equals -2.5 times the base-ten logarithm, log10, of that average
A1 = -0.018 mag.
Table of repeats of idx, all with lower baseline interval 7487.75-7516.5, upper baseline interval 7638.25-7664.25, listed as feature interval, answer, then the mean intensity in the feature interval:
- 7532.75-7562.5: -1.7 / 9.42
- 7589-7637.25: -1.7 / 8.87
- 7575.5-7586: -0.8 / 9.39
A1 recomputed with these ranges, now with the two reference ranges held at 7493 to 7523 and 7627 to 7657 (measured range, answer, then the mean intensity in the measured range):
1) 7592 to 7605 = -0.02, 8.96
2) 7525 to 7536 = -0.03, 9.34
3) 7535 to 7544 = -0.06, 9.5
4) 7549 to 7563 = -0.05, 9.4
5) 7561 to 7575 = -0.06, 9.37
